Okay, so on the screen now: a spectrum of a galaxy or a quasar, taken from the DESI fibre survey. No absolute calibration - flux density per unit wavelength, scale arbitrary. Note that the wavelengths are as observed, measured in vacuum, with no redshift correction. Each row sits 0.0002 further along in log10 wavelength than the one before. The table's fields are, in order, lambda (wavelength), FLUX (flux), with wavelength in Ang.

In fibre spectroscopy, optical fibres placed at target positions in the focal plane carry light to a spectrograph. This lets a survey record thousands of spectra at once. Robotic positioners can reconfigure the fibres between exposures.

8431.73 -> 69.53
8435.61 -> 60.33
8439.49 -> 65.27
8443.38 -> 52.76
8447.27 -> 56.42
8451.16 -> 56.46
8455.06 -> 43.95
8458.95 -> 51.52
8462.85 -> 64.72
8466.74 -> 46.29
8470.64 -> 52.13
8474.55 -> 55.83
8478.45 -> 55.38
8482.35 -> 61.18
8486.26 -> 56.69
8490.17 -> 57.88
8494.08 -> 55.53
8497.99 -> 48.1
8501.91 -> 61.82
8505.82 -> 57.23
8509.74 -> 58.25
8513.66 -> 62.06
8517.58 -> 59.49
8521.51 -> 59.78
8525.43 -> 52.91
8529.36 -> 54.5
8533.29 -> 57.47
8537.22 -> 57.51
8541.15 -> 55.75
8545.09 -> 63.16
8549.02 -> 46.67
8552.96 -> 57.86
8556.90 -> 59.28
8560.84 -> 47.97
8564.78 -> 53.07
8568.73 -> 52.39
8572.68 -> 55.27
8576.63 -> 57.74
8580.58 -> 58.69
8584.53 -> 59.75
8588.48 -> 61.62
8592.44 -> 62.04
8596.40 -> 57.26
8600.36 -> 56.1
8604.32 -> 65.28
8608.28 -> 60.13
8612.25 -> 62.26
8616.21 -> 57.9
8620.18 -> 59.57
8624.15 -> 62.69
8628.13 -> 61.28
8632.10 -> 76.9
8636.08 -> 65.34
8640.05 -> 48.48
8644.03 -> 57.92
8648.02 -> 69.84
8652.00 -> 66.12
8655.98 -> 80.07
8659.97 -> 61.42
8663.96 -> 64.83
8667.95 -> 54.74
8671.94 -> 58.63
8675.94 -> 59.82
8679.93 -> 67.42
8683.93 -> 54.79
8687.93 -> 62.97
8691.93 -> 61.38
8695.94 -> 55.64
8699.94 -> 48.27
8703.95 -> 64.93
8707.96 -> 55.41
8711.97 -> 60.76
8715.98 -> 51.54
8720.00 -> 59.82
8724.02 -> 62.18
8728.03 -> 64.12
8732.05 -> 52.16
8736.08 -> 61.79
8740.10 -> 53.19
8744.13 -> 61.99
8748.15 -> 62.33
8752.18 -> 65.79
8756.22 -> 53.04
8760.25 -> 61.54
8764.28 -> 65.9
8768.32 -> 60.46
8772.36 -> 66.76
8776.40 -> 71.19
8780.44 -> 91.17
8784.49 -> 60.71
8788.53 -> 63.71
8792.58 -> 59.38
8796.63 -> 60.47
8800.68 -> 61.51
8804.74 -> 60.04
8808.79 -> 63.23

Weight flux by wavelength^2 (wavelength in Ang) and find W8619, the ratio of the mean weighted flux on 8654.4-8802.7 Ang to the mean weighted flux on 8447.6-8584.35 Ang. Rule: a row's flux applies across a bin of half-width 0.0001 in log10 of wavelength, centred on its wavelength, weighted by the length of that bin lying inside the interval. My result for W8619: 1.16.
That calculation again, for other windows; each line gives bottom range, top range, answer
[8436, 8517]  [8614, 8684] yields 1.17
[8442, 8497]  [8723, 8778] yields 1.20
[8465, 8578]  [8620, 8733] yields 1.13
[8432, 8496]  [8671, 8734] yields 1.11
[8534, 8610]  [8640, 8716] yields 1.09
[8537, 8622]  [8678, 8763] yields 1.06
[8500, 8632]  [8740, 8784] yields 1.17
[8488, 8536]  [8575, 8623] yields 1.07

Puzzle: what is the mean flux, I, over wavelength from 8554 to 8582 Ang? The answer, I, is 54.9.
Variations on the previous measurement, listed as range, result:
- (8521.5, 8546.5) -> 57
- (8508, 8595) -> 57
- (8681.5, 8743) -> 58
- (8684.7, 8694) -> 61.1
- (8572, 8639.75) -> 61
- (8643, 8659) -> 68.7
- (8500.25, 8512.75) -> 59.3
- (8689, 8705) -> 57.4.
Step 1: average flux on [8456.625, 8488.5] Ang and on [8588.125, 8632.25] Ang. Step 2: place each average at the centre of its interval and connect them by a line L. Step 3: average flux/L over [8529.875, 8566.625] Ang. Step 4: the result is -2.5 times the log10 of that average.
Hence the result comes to 0.06 mag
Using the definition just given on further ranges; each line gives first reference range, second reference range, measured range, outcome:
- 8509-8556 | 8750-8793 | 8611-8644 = -0.019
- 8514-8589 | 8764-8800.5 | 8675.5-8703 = 0.064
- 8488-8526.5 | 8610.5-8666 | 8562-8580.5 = 0.111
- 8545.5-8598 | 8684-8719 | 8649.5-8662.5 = -0.207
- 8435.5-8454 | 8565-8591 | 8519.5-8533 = 0.027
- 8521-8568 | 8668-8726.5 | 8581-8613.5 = -0.073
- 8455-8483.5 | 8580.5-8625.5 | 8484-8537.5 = -0.017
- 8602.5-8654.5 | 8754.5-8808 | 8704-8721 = 0.108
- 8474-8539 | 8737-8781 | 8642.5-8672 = -0.060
